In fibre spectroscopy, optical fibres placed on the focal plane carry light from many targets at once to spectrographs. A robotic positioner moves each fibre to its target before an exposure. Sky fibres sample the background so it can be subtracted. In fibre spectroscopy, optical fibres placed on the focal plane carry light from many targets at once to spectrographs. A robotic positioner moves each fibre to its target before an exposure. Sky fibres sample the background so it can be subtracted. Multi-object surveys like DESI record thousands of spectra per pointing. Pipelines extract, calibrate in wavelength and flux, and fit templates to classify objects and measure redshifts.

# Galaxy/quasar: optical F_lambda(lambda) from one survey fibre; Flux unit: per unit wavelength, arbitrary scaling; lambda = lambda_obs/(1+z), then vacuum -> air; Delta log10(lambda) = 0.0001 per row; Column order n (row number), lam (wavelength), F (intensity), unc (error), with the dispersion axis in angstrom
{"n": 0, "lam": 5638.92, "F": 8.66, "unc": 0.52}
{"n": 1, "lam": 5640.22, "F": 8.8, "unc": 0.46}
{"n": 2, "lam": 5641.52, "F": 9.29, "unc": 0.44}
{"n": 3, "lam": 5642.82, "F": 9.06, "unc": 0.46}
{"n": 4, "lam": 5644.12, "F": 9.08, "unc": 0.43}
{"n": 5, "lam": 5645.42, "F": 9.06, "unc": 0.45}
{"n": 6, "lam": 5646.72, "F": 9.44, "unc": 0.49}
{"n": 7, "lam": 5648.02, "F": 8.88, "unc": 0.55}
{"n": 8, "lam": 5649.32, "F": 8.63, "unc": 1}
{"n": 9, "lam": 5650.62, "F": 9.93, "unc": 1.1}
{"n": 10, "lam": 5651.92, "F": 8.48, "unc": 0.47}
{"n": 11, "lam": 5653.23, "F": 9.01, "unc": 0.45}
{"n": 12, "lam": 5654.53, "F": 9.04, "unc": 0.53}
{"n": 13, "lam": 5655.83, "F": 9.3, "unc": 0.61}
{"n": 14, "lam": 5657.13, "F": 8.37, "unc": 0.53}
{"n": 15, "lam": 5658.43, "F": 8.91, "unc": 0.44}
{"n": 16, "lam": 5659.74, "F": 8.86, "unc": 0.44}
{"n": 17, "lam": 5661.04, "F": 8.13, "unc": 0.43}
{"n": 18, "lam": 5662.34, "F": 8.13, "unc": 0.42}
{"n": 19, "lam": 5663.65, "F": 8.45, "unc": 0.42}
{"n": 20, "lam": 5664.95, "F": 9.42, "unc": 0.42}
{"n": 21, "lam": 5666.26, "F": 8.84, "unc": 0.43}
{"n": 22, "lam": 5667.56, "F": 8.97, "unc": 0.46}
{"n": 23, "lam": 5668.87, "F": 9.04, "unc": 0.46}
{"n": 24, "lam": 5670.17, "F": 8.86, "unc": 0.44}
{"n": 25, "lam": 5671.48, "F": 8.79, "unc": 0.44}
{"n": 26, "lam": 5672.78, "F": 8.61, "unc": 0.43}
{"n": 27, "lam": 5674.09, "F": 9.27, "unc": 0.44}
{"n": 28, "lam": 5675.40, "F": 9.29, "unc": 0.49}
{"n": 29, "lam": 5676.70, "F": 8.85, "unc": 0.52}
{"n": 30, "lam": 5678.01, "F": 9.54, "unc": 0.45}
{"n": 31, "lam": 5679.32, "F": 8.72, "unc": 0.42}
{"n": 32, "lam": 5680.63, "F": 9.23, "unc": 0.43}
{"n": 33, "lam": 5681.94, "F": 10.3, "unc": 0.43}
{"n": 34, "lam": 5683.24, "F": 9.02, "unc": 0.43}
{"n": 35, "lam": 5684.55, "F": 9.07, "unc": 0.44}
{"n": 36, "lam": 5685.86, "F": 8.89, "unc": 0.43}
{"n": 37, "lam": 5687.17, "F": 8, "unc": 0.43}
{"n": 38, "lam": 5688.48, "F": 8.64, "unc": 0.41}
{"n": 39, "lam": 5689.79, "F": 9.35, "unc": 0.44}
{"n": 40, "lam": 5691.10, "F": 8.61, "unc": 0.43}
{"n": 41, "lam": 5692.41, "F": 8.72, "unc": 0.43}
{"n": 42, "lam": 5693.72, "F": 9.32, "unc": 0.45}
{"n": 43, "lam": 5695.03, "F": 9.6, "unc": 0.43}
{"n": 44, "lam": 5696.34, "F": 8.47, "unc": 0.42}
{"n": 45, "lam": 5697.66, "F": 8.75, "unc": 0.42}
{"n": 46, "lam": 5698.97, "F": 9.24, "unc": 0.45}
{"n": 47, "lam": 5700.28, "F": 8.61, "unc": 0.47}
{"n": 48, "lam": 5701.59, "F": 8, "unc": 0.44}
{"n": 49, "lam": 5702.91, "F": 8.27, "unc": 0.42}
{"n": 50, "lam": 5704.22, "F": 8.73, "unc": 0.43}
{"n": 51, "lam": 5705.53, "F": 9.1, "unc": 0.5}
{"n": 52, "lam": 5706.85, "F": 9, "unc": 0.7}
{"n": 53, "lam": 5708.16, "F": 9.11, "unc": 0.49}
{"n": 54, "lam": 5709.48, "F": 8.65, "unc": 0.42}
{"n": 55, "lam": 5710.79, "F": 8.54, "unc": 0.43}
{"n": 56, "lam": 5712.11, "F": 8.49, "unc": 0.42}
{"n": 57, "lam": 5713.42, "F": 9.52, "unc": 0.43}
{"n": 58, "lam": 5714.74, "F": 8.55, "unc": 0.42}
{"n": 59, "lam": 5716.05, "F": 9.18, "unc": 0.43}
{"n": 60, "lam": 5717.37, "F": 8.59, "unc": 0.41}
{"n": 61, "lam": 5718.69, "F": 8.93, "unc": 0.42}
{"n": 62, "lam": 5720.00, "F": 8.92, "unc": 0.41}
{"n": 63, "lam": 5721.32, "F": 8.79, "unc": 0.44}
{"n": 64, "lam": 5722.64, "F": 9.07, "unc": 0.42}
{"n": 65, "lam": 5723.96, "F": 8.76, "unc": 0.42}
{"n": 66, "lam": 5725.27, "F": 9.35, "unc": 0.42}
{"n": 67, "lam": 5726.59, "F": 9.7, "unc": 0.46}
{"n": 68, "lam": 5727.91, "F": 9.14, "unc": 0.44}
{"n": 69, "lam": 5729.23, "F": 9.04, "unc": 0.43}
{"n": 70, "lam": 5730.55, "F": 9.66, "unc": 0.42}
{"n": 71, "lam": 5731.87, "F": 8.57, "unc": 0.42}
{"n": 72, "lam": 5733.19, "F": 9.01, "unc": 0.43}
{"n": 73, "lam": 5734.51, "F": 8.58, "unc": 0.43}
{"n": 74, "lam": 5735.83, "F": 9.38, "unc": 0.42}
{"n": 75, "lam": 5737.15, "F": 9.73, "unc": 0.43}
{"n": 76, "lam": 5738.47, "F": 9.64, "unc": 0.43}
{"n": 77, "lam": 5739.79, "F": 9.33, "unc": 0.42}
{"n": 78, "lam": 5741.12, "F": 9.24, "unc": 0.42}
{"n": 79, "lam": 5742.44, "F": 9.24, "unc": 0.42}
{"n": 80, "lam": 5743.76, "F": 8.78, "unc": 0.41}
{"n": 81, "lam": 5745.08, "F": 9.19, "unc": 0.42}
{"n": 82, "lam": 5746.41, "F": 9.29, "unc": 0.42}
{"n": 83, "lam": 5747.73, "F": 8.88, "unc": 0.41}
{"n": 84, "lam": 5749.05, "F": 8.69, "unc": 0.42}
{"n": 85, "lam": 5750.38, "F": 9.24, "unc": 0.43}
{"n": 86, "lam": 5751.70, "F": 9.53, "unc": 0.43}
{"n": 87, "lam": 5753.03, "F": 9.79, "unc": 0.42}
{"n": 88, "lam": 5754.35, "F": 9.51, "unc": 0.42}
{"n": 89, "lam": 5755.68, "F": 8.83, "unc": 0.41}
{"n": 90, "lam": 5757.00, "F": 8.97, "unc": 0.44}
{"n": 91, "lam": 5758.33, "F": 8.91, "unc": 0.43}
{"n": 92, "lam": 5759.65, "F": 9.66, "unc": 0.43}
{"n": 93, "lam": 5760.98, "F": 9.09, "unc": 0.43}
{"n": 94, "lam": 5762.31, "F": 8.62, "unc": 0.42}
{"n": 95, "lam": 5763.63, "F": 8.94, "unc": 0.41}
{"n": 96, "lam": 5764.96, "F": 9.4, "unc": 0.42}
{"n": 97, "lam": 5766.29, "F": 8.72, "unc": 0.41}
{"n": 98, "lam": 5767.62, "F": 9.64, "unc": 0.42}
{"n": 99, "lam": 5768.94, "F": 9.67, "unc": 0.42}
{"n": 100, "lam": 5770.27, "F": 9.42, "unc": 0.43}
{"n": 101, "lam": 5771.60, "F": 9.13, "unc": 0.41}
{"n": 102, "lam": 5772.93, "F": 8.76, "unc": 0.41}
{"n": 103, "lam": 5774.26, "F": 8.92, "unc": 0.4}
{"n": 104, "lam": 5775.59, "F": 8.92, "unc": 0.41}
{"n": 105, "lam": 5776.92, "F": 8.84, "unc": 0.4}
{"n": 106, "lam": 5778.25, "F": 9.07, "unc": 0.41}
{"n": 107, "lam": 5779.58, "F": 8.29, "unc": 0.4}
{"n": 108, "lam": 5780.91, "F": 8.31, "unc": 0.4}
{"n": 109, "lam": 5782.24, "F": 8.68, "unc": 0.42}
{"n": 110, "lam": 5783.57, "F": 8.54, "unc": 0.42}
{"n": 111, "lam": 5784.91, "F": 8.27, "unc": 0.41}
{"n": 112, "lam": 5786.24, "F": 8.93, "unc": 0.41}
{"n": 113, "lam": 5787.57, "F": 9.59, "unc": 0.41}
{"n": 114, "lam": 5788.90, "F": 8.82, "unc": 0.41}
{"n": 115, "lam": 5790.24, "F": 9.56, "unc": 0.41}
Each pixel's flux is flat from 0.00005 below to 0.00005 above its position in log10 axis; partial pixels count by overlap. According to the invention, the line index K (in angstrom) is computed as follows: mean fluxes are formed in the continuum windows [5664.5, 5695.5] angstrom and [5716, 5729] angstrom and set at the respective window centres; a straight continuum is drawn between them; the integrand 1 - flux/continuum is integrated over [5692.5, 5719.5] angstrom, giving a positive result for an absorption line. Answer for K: 0.6 angstrom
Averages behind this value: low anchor 9.03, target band 8.83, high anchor 9.03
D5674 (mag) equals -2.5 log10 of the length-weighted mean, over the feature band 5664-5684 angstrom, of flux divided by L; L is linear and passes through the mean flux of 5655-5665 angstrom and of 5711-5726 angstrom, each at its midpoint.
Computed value -0.05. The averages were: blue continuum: 8.66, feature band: 9.11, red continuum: 8.92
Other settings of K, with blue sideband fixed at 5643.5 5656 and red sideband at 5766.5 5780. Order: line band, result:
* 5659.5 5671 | 0.4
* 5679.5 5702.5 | 0.4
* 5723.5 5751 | -0.3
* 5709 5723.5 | 0.4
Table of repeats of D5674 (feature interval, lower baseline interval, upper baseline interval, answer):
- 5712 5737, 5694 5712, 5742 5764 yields -0.01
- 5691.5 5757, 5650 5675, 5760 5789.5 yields -0.01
